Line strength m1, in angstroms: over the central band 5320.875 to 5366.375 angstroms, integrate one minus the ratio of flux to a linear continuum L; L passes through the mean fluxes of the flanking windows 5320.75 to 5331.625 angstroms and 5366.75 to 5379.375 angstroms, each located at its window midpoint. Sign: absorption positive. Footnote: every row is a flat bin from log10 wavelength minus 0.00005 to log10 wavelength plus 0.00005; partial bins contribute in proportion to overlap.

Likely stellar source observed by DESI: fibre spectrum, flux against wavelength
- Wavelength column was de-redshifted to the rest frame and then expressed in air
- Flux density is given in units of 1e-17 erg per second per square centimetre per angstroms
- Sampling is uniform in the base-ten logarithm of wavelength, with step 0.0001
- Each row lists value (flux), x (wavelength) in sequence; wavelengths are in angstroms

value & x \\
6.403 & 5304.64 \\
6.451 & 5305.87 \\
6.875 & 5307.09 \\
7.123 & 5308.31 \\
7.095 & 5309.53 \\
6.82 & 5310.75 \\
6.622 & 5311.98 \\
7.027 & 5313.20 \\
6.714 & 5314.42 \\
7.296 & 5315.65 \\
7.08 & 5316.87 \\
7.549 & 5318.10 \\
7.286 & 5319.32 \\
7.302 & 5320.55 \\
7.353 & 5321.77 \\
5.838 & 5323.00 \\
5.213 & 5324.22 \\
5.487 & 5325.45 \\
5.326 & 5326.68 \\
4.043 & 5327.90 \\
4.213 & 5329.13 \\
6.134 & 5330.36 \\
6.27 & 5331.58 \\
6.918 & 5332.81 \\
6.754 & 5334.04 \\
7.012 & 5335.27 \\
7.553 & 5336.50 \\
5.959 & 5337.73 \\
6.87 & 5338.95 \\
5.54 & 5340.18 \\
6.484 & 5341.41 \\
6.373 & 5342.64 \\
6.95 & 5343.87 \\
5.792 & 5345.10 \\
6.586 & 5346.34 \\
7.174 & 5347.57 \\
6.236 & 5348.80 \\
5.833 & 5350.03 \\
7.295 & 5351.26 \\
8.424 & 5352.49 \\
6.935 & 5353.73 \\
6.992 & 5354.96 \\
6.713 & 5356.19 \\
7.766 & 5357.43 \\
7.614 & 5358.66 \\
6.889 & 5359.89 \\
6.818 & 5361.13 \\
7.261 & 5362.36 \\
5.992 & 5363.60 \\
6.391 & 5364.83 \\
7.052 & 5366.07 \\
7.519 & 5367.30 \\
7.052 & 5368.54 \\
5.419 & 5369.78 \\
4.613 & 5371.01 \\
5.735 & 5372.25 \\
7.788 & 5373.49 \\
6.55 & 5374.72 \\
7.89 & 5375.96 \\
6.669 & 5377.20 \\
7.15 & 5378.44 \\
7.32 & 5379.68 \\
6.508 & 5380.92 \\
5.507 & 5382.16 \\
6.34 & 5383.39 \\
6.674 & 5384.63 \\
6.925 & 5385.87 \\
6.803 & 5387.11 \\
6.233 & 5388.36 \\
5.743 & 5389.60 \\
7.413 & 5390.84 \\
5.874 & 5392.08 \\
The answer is -3.9 angstroms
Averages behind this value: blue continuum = 5.57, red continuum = 6.65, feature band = 6.49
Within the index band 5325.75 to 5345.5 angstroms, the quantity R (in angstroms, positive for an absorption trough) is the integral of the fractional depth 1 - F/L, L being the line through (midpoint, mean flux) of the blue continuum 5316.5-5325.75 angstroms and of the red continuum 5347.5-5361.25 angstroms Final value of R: 2.1 angstroms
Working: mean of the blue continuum 6.66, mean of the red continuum 7.06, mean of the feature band 6.13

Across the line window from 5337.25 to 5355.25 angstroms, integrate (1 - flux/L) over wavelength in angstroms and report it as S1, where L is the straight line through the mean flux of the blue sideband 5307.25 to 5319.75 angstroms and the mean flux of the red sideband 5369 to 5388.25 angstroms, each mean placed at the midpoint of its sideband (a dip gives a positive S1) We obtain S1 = 0.4 angstroms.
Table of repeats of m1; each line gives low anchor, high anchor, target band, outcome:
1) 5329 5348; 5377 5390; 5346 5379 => -1.66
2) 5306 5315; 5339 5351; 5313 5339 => 1.02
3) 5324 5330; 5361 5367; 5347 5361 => -1.86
